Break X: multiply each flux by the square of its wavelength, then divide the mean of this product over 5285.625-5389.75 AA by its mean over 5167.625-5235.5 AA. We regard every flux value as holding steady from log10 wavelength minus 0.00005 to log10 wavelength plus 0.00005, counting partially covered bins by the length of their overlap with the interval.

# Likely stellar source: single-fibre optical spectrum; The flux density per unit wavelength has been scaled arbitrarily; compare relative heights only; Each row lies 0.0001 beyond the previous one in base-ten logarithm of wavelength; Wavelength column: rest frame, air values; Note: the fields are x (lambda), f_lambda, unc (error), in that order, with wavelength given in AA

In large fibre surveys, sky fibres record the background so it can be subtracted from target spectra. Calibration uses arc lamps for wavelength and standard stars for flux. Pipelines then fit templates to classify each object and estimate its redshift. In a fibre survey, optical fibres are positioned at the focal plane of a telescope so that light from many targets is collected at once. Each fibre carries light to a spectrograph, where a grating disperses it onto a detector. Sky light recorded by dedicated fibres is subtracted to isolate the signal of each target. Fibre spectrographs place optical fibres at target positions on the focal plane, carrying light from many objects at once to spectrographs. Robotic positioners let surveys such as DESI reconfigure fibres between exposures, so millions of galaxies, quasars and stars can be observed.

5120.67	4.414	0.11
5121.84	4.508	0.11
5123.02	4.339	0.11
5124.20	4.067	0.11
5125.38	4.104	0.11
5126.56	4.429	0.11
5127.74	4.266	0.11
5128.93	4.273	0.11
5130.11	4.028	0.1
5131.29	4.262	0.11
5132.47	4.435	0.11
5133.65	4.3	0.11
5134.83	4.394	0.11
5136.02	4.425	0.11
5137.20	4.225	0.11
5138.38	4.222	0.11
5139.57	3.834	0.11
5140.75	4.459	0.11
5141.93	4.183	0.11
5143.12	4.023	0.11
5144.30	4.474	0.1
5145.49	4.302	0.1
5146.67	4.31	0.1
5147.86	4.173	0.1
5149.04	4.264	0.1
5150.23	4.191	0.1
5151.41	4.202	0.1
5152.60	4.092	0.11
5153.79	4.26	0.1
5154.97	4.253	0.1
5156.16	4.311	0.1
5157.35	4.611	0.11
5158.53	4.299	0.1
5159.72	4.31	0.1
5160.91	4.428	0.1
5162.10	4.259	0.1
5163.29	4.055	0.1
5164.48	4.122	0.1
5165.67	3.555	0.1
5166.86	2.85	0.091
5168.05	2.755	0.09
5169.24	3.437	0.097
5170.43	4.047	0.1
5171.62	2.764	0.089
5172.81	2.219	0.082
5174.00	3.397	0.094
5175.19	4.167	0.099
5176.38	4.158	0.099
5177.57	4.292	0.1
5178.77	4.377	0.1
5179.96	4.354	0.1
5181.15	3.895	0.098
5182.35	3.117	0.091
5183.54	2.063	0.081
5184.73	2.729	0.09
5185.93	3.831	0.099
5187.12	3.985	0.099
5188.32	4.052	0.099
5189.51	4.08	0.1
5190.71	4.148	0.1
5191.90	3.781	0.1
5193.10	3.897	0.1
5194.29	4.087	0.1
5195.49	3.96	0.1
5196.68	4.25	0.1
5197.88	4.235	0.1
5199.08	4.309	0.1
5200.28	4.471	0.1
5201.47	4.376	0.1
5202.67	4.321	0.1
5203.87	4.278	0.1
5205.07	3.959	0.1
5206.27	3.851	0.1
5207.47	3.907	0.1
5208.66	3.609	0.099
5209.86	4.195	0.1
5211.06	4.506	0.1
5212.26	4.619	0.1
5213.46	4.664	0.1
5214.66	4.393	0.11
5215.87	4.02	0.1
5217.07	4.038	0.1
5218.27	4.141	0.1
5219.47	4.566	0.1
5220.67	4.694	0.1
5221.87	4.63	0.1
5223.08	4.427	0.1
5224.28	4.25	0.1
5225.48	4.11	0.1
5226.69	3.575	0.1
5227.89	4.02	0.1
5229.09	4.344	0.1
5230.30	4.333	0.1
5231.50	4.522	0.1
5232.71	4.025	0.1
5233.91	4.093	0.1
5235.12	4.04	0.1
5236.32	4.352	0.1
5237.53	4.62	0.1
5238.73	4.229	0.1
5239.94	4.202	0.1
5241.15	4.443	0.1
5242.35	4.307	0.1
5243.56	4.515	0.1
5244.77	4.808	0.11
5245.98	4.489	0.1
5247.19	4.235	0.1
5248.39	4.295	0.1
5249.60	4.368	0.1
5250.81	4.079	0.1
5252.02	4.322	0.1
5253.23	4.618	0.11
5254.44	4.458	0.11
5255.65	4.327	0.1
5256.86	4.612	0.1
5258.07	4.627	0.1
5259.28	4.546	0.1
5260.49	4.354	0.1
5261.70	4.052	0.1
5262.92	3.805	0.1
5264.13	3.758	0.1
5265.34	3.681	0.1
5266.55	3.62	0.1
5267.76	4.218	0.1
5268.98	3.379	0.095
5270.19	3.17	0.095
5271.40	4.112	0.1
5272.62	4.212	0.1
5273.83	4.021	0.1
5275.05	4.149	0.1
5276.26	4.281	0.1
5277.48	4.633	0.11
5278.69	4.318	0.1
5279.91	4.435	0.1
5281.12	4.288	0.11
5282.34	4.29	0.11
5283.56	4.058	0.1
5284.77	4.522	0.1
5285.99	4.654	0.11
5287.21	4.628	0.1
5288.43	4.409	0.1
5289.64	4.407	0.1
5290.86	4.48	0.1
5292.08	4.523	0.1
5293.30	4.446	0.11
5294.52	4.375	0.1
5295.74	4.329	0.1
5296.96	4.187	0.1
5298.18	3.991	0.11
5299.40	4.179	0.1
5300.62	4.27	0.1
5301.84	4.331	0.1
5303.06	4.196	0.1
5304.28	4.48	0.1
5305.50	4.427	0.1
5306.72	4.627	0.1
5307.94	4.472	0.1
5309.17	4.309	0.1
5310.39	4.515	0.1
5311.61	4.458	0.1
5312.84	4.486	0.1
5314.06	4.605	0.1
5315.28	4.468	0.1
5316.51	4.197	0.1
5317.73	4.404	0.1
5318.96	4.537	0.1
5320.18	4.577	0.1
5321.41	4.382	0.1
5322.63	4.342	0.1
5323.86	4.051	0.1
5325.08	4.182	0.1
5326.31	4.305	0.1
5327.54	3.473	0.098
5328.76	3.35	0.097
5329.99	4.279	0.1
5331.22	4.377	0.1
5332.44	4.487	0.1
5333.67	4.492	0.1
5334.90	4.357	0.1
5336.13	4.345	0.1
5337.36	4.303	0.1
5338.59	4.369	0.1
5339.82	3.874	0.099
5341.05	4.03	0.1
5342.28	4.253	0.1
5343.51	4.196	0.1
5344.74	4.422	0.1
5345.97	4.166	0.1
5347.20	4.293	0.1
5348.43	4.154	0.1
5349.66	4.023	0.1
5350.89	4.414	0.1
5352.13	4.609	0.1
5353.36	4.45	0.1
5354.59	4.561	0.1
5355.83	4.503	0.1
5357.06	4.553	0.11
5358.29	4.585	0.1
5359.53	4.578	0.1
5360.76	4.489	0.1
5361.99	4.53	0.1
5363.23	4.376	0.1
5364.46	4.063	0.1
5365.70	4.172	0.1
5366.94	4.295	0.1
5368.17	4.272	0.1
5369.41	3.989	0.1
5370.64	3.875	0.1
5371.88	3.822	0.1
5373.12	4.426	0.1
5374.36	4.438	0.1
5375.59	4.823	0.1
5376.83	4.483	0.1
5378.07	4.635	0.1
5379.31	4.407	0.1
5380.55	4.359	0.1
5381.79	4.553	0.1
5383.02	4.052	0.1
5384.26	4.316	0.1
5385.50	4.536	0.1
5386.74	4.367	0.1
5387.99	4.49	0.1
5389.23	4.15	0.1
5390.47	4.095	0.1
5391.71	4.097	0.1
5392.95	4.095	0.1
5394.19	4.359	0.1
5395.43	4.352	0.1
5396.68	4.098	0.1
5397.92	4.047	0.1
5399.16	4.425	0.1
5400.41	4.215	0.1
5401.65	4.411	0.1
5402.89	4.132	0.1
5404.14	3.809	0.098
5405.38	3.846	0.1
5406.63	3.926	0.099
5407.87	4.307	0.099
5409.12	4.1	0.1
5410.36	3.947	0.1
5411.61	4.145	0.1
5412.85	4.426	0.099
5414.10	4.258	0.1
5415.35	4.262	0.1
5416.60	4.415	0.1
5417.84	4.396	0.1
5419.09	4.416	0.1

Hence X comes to 1.14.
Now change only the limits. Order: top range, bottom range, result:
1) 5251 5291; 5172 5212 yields 1.11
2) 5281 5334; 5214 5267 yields 1.04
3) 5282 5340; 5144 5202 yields 1.16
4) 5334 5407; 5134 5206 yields 1.16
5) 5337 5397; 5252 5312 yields 1.04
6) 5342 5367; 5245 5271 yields 1.09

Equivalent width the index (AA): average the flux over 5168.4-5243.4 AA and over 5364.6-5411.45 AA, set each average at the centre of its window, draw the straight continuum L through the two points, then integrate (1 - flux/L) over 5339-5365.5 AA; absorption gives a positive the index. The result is -0.9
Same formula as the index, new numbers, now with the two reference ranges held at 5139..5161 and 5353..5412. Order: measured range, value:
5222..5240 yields 0.20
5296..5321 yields -0.64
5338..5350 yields 0.27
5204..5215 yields 0.20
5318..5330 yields 0.36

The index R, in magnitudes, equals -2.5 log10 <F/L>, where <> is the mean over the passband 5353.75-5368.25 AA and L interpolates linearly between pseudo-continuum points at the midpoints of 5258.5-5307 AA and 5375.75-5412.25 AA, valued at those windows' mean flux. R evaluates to -0.05 mag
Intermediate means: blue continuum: 4.22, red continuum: 4.24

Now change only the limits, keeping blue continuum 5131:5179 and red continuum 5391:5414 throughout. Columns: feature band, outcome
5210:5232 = -0.07 mag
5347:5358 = -0.07 mag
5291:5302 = -0.05 mag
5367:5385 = -0.05 mag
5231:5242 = -0.05 mag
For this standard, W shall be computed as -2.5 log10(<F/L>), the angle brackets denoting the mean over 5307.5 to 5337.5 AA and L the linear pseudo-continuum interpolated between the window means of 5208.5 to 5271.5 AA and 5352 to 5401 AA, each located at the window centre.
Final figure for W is 0.00 mag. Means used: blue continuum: 4.24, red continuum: 4.34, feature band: 4.31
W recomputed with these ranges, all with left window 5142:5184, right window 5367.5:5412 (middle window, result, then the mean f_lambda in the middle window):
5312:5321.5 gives -0.083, 4.46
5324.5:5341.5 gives -0.002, 4.16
